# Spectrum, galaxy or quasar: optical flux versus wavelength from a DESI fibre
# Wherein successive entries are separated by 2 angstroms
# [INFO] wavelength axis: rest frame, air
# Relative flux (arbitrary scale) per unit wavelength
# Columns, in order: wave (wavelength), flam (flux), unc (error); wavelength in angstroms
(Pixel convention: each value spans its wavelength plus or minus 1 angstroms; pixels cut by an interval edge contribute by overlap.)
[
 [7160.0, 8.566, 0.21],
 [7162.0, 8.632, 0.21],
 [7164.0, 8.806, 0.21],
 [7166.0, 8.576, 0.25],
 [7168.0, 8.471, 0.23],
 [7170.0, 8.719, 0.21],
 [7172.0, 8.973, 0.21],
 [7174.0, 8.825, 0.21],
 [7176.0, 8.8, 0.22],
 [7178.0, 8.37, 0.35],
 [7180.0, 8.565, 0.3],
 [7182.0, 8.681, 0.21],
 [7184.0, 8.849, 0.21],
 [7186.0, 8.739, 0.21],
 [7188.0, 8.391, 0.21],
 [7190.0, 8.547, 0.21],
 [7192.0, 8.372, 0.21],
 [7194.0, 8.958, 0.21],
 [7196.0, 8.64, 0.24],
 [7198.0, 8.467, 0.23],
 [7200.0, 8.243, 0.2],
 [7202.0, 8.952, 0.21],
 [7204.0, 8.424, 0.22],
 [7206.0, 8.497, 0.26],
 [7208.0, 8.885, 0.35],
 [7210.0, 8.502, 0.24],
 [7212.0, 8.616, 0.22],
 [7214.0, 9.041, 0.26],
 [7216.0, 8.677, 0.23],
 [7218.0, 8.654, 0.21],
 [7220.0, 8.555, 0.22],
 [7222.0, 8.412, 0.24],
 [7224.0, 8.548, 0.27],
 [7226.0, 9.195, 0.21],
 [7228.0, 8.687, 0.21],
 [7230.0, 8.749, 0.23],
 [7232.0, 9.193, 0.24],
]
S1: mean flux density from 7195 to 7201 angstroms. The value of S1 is 8.45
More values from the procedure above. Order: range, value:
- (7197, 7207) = 8.52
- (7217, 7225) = 8.54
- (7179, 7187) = 8.71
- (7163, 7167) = 8.69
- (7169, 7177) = 8.83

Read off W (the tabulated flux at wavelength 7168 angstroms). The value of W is 8.471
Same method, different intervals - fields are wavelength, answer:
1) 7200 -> 8.243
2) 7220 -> 8.555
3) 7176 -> 8.8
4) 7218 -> 8.654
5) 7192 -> 8.372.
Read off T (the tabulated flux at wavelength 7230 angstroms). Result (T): 8.749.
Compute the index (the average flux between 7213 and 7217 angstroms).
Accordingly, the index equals 8.86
